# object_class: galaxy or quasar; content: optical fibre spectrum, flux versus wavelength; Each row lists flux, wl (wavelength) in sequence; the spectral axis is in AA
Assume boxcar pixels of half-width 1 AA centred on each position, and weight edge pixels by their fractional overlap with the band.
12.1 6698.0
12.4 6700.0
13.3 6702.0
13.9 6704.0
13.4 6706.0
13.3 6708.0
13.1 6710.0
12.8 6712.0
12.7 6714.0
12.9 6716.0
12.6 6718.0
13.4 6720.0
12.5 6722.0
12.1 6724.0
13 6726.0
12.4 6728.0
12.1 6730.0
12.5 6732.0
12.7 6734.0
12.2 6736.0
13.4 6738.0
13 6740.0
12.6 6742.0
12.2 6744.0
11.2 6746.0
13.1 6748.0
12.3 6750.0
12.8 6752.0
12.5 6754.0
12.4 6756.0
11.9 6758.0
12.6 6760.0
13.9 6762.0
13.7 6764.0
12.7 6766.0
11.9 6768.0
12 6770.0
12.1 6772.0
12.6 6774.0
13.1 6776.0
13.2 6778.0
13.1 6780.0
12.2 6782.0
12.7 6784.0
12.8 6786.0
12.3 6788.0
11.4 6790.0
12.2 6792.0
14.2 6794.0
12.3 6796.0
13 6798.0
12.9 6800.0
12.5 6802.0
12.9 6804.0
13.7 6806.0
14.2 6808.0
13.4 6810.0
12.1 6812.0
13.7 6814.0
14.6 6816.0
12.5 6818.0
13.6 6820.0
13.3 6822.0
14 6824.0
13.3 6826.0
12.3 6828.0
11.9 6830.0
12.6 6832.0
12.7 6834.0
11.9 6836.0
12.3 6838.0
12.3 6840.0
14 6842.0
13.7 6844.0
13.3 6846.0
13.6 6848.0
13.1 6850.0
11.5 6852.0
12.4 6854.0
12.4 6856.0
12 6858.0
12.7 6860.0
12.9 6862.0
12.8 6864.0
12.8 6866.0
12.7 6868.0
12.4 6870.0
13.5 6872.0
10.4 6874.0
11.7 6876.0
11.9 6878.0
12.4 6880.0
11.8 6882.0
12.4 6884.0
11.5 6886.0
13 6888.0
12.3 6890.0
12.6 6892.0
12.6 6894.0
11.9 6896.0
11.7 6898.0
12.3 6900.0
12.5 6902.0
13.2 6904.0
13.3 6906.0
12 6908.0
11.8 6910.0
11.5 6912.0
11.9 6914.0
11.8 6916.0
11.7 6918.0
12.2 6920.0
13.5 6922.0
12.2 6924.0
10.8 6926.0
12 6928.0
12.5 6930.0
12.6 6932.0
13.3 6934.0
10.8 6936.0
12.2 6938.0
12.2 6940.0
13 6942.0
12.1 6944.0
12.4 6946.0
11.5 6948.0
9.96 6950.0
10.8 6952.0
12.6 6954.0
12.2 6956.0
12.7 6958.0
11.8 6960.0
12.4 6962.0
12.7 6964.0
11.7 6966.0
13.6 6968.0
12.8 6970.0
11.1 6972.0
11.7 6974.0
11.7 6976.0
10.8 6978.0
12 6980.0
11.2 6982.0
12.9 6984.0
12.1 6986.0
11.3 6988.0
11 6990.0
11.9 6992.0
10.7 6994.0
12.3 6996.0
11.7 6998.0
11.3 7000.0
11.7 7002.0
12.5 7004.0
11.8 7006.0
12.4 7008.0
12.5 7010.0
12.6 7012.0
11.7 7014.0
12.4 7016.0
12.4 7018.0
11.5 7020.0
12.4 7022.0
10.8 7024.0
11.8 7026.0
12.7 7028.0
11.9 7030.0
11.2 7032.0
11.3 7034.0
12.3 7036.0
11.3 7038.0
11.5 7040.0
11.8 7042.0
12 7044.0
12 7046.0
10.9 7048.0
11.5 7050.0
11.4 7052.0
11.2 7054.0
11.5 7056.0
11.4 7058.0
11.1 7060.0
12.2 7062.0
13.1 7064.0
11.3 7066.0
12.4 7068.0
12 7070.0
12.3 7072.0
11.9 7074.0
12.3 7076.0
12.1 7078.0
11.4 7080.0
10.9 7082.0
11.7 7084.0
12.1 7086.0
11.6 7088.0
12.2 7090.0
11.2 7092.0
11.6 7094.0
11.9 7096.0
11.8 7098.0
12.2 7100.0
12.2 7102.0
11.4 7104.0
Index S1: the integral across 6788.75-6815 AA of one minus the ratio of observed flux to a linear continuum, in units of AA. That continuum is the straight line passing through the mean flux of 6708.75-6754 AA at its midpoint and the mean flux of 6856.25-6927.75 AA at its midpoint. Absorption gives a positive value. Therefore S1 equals -1.1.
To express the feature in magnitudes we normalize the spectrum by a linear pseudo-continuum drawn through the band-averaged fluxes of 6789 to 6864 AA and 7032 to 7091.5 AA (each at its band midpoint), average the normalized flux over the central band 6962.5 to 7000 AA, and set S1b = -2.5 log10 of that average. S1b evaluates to 0.03 mag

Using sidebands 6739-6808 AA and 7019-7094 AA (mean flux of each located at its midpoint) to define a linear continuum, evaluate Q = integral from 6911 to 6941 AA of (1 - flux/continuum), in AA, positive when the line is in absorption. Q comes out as 0.21 AA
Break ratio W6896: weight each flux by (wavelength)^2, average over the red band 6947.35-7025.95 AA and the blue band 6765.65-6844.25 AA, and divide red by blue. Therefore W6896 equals 1.0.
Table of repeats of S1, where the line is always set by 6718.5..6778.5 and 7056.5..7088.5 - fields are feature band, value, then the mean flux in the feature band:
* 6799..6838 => -1.9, 13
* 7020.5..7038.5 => 0.3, 11.8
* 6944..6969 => 0.2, 12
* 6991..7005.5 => 0.4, 11.7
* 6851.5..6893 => 0.1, 12.3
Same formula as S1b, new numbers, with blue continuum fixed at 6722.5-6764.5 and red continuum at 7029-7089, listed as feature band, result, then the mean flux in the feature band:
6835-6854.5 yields -0.04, 12.8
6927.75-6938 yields -0.02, 12.3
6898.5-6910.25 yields -0.03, 12.5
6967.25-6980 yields 0.00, 11.9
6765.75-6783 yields 0.00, 12.5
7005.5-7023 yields -0.03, 12.2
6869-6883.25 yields 0.02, 12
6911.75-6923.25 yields 0.00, 12.1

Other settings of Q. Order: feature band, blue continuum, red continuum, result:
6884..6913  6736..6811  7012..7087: 0.0 AA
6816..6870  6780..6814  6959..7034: -0.8 AA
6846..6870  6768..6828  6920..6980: -0.1 AA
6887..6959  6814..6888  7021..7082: 1.0 AA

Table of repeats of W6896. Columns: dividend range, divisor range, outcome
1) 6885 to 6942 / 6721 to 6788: 1.02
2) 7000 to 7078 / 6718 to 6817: 1.01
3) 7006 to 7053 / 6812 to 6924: 0.99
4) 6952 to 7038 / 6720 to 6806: 1.01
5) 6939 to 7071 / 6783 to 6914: 0.98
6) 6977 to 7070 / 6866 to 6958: 1.00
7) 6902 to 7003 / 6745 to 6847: 0.98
